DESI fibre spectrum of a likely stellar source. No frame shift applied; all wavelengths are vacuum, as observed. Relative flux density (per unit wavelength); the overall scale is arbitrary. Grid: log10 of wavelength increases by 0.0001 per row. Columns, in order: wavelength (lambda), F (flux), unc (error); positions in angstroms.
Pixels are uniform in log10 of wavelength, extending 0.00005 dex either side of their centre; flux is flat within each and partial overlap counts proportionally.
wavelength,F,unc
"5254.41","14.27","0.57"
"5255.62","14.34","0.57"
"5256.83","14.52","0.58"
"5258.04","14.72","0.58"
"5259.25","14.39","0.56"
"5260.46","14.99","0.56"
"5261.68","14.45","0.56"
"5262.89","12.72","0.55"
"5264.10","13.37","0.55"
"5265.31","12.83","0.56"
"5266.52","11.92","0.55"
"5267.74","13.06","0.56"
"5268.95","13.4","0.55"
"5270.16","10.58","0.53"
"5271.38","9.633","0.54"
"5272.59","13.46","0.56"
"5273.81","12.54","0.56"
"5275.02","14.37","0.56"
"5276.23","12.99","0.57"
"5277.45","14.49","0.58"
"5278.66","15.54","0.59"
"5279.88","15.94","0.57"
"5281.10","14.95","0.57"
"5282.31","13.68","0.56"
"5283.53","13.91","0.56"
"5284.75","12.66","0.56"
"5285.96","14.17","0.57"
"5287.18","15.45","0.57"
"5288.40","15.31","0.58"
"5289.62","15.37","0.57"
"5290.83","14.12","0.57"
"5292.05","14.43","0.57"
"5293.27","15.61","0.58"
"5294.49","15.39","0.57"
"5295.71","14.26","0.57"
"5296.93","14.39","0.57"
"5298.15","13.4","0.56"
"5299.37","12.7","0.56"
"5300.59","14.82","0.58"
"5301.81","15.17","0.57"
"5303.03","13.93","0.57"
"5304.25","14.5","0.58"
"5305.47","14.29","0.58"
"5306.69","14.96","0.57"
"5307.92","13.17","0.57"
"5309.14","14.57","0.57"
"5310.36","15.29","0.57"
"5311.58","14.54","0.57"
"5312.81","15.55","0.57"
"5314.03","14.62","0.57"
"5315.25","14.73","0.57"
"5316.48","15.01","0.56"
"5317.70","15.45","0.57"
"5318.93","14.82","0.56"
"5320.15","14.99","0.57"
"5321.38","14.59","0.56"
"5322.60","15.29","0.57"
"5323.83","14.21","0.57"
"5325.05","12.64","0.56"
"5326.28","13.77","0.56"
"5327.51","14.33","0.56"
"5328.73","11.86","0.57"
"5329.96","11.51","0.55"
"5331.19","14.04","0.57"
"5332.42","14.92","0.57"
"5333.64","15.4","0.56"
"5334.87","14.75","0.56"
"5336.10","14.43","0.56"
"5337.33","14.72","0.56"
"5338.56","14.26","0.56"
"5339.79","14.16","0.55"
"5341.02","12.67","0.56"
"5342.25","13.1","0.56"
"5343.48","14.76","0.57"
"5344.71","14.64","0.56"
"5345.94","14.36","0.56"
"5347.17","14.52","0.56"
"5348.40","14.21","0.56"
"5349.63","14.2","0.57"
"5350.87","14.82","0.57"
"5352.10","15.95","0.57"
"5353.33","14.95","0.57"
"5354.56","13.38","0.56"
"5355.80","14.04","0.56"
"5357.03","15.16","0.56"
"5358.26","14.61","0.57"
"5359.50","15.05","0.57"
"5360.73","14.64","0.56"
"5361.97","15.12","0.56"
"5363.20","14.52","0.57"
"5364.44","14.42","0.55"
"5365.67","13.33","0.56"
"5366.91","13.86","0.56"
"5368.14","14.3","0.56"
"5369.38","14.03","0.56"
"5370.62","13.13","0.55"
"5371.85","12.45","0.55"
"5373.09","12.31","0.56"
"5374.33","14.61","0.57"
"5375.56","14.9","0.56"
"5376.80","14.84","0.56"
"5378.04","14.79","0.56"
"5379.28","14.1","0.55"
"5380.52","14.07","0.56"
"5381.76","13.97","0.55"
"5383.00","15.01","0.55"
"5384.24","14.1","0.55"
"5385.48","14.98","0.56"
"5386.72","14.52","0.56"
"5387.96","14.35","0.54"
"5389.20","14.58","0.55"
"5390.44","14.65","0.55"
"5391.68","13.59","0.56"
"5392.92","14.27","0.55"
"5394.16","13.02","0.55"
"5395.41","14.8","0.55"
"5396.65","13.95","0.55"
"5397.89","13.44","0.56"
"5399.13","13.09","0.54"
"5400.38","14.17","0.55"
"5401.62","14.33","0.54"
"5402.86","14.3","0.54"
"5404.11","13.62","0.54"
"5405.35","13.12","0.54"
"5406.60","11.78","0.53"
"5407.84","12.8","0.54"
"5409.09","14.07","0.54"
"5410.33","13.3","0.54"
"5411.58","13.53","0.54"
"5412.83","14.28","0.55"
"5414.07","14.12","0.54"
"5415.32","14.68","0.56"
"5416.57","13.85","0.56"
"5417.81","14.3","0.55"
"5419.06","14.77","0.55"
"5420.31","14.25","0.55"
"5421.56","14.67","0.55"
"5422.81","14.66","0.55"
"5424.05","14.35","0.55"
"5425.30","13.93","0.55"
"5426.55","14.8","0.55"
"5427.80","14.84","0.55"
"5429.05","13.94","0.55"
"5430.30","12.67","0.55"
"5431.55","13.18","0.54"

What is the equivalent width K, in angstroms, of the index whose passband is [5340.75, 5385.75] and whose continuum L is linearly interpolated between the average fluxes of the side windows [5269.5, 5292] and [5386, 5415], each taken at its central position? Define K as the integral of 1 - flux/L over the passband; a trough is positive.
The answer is -1.4 angstroms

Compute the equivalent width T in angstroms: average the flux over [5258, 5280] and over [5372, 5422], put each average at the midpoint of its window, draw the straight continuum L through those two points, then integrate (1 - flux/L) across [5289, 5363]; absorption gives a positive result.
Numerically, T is -4.16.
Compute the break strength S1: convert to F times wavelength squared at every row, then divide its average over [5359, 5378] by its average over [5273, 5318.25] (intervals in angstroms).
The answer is 1.0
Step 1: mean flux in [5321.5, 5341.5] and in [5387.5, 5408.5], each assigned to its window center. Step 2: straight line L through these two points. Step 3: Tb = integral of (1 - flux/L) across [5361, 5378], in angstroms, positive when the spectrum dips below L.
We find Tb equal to -0.2 angstroms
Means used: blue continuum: 14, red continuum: 13.8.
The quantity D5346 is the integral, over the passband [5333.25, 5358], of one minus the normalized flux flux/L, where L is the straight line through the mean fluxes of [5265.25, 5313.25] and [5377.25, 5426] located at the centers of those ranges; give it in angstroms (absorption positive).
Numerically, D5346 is -0.6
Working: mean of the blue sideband 14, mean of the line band 14.4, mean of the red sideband 14.1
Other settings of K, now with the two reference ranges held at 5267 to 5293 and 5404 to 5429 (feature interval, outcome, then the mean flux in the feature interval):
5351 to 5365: -0.8 angstroms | 14.7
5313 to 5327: -0.7 angstroms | 14.6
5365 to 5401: -0.2 angstroms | 14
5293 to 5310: -0.6 angstroms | 14.4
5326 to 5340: -0.1 angstroms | 14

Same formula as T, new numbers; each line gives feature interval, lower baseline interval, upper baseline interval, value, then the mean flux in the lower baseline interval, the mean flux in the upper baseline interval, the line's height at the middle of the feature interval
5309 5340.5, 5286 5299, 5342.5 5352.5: 0.53 angstroms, 14.7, 14.6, 14.6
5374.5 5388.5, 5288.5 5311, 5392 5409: -0.76 angstroms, 14.5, 13.6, 13.8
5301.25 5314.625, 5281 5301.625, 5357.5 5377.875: -0.24 angstroms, 14.4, 14.2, 14.3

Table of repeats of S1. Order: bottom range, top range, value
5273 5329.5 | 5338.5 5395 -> 1.01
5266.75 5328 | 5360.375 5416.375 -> 1.02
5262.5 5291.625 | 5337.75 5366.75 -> 1.09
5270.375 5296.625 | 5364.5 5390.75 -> 1.04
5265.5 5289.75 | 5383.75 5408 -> 1.07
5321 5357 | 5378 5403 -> 1.02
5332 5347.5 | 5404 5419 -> 0.98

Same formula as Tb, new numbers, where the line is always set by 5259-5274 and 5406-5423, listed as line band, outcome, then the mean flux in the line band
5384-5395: -0.41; 14.2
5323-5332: 0.00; 13.3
